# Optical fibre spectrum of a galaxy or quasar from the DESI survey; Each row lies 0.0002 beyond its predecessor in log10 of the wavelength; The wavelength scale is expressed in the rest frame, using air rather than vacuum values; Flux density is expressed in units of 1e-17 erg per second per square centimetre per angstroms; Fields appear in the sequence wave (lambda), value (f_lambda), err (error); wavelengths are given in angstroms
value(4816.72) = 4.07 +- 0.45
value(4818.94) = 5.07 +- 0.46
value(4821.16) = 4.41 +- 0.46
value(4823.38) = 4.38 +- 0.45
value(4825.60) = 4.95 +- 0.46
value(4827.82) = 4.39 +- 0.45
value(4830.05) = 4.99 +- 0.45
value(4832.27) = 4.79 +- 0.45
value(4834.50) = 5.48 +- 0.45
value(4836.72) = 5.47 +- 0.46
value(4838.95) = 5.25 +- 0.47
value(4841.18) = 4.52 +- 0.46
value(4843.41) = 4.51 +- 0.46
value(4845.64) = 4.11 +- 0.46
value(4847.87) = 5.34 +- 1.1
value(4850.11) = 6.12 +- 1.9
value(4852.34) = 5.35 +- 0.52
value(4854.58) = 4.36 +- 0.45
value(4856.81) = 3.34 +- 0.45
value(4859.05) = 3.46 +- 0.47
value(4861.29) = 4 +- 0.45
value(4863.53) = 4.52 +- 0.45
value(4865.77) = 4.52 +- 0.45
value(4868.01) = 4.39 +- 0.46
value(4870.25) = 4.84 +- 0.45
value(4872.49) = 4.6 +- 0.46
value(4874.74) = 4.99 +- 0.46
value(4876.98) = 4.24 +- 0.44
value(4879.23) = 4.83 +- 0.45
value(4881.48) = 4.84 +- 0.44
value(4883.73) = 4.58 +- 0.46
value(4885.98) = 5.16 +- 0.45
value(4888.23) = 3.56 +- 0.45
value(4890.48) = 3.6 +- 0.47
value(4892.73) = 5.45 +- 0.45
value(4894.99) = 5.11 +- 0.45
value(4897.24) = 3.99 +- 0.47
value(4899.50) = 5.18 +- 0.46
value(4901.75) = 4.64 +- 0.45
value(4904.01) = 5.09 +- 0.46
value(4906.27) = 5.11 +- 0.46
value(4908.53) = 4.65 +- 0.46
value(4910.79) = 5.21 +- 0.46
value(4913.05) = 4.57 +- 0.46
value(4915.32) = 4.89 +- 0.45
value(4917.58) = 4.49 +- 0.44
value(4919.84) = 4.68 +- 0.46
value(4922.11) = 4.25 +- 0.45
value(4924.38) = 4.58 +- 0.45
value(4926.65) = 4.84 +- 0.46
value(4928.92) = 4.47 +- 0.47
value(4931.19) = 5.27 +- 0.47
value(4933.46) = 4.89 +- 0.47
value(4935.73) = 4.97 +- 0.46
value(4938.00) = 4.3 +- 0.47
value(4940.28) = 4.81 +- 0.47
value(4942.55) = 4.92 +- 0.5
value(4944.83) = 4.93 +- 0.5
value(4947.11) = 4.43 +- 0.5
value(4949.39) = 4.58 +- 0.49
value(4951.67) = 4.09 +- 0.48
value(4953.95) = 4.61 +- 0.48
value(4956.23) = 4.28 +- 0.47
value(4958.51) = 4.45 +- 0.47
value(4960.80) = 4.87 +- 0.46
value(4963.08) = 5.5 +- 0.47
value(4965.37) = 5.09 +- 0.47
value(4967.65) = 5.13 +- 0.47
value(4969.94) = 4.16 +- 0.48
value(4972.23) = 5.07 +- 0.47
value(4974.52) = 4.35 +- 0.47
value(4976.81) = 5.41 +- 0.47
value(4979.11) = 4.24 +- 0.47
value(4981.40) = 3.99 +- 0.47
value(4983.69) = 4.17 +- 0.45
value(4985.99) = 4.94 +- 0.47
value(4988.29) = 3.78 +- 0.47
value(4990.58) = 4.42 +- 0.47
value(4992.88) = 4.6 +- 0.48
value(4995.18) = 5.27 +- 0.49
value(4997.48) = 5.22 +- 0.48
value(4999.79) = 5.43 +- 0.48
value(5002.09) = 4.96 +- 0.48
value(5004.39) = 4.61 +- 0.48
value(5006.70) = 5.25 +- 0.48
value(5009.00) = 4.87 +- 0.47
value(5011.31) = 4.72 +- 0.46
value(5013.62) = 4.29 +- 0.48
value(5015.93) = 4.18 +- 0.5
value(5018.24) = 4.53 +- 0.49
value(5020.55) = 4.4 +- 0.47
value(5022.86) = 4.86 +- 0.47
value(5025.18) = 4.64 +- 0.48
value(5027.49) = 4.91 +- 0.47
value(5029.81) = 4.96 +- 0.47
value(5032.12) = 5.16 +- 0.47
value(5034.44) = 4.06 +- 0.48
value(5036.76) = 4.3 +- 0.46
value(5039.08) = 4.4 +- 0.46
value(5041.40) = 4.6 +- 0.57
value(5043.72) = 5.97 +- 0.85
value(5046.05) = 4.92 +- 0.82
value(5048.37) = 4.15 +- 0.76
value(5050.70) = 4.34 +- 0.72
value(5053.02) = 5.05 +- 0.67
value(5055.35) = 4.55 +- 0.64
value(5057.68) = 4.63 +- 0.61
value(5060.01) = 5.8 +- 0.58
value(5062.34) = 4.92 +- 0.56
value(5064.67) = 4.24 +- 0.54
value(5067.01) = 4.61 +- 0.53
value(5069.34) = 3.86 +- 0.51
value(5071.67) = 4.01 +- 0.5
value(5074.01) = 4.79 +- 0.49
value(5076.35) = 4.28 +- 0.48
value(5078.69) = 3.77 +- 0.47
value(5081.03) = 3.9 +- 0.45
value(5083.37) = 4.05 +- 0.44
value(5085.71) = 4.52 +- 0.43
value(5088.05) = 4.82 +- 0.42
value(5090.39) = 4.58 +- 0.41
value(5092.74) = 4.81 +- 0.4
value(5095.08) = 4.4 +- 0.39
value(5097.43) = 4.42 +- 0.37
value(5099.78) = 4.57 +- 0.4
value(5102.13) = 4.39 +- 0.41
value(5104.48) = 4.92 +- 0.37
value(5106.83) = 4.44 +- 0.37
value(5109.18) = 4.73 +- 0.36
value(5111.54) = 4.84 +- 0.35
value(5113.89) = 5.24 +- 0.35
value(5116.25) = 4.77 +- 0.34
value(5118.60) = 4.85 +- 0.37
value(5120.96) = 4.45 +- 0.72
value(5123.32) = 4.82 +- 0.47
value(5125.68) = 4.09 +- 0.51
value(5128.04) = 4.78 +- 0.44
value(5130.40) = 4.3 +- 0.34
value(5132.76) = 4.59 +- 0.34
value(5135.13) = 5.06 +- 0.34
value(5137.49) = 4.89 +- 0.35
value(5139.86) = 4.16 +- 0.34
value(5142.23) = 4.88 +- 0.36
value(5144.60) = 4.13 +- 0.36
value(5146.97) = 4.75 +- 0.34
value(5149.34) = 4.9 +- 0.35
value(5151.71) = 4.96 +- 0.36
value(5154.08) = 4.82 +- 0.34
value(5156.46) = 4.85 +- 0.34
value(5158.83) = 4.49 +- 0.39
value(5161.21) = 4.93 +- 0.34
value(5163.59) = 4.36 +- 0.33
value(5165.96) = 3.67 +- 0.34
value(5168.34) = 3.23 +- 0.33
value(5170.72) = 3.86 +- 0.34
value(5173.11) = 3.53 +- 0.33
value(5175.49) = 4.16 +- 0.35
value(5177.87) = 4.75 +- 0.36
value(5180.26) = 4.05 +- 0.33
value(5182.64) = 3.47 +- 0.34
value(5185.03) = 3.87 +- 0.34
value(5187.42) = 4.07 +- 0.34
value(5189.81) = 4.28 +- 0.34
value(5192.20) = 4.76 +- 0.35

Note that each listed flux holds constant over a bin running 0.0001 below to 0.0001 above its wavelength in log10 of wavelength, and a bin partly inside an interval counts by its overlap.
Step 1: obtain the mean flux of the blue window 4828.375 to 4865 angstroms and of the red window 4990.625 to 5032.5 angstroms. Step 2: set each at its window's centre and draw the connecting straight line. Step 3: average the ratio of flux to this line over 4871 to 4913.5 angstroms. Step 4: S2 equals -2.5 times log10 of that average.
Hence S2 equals 0.01 mag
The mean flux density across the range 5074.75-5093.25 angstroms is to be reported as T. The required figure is 4.33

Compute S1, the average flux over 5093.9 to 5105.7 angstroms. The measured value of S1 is 4.54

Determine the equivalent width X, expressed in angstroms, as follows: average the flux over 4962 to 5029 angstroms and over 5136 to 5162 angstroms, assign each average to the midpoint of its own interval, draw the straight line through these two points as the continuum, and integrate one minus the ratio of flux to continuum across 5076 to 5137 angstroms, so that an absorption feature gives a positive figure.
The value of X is 1.9 angstroms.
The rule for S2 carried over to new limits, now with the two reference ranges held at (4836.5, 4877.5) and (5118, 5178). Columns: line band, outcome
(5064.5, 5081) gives 0.08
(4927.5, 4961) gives -0.02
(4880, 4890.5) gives 0.04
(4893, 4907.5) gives -0.07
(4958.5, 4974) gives -0.08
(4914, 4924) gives 0.00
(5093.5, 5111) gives -0.02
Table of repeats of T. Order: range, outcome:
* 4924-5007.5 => 4.73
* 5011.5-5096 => 4.56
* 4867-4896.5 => 4.62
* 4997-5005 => 5.07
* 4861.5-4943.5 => 4.69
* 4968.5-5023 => 4.65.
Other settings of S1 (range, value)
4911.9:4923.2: 4.58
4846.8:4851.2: 5.72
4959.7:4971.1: 4.95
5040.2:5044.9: 5.27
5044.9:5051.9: 4.48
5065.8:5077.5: 4.31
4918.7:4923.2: 4.47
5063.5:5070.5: 4.24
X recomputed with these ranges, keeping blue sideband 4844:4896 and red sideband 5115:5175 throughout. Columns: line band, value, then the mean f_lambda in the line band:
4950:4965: -0.4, 4.66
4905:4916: -0.8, 4.89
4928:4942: -0.7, 4.8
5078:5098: 0.6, 4.38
